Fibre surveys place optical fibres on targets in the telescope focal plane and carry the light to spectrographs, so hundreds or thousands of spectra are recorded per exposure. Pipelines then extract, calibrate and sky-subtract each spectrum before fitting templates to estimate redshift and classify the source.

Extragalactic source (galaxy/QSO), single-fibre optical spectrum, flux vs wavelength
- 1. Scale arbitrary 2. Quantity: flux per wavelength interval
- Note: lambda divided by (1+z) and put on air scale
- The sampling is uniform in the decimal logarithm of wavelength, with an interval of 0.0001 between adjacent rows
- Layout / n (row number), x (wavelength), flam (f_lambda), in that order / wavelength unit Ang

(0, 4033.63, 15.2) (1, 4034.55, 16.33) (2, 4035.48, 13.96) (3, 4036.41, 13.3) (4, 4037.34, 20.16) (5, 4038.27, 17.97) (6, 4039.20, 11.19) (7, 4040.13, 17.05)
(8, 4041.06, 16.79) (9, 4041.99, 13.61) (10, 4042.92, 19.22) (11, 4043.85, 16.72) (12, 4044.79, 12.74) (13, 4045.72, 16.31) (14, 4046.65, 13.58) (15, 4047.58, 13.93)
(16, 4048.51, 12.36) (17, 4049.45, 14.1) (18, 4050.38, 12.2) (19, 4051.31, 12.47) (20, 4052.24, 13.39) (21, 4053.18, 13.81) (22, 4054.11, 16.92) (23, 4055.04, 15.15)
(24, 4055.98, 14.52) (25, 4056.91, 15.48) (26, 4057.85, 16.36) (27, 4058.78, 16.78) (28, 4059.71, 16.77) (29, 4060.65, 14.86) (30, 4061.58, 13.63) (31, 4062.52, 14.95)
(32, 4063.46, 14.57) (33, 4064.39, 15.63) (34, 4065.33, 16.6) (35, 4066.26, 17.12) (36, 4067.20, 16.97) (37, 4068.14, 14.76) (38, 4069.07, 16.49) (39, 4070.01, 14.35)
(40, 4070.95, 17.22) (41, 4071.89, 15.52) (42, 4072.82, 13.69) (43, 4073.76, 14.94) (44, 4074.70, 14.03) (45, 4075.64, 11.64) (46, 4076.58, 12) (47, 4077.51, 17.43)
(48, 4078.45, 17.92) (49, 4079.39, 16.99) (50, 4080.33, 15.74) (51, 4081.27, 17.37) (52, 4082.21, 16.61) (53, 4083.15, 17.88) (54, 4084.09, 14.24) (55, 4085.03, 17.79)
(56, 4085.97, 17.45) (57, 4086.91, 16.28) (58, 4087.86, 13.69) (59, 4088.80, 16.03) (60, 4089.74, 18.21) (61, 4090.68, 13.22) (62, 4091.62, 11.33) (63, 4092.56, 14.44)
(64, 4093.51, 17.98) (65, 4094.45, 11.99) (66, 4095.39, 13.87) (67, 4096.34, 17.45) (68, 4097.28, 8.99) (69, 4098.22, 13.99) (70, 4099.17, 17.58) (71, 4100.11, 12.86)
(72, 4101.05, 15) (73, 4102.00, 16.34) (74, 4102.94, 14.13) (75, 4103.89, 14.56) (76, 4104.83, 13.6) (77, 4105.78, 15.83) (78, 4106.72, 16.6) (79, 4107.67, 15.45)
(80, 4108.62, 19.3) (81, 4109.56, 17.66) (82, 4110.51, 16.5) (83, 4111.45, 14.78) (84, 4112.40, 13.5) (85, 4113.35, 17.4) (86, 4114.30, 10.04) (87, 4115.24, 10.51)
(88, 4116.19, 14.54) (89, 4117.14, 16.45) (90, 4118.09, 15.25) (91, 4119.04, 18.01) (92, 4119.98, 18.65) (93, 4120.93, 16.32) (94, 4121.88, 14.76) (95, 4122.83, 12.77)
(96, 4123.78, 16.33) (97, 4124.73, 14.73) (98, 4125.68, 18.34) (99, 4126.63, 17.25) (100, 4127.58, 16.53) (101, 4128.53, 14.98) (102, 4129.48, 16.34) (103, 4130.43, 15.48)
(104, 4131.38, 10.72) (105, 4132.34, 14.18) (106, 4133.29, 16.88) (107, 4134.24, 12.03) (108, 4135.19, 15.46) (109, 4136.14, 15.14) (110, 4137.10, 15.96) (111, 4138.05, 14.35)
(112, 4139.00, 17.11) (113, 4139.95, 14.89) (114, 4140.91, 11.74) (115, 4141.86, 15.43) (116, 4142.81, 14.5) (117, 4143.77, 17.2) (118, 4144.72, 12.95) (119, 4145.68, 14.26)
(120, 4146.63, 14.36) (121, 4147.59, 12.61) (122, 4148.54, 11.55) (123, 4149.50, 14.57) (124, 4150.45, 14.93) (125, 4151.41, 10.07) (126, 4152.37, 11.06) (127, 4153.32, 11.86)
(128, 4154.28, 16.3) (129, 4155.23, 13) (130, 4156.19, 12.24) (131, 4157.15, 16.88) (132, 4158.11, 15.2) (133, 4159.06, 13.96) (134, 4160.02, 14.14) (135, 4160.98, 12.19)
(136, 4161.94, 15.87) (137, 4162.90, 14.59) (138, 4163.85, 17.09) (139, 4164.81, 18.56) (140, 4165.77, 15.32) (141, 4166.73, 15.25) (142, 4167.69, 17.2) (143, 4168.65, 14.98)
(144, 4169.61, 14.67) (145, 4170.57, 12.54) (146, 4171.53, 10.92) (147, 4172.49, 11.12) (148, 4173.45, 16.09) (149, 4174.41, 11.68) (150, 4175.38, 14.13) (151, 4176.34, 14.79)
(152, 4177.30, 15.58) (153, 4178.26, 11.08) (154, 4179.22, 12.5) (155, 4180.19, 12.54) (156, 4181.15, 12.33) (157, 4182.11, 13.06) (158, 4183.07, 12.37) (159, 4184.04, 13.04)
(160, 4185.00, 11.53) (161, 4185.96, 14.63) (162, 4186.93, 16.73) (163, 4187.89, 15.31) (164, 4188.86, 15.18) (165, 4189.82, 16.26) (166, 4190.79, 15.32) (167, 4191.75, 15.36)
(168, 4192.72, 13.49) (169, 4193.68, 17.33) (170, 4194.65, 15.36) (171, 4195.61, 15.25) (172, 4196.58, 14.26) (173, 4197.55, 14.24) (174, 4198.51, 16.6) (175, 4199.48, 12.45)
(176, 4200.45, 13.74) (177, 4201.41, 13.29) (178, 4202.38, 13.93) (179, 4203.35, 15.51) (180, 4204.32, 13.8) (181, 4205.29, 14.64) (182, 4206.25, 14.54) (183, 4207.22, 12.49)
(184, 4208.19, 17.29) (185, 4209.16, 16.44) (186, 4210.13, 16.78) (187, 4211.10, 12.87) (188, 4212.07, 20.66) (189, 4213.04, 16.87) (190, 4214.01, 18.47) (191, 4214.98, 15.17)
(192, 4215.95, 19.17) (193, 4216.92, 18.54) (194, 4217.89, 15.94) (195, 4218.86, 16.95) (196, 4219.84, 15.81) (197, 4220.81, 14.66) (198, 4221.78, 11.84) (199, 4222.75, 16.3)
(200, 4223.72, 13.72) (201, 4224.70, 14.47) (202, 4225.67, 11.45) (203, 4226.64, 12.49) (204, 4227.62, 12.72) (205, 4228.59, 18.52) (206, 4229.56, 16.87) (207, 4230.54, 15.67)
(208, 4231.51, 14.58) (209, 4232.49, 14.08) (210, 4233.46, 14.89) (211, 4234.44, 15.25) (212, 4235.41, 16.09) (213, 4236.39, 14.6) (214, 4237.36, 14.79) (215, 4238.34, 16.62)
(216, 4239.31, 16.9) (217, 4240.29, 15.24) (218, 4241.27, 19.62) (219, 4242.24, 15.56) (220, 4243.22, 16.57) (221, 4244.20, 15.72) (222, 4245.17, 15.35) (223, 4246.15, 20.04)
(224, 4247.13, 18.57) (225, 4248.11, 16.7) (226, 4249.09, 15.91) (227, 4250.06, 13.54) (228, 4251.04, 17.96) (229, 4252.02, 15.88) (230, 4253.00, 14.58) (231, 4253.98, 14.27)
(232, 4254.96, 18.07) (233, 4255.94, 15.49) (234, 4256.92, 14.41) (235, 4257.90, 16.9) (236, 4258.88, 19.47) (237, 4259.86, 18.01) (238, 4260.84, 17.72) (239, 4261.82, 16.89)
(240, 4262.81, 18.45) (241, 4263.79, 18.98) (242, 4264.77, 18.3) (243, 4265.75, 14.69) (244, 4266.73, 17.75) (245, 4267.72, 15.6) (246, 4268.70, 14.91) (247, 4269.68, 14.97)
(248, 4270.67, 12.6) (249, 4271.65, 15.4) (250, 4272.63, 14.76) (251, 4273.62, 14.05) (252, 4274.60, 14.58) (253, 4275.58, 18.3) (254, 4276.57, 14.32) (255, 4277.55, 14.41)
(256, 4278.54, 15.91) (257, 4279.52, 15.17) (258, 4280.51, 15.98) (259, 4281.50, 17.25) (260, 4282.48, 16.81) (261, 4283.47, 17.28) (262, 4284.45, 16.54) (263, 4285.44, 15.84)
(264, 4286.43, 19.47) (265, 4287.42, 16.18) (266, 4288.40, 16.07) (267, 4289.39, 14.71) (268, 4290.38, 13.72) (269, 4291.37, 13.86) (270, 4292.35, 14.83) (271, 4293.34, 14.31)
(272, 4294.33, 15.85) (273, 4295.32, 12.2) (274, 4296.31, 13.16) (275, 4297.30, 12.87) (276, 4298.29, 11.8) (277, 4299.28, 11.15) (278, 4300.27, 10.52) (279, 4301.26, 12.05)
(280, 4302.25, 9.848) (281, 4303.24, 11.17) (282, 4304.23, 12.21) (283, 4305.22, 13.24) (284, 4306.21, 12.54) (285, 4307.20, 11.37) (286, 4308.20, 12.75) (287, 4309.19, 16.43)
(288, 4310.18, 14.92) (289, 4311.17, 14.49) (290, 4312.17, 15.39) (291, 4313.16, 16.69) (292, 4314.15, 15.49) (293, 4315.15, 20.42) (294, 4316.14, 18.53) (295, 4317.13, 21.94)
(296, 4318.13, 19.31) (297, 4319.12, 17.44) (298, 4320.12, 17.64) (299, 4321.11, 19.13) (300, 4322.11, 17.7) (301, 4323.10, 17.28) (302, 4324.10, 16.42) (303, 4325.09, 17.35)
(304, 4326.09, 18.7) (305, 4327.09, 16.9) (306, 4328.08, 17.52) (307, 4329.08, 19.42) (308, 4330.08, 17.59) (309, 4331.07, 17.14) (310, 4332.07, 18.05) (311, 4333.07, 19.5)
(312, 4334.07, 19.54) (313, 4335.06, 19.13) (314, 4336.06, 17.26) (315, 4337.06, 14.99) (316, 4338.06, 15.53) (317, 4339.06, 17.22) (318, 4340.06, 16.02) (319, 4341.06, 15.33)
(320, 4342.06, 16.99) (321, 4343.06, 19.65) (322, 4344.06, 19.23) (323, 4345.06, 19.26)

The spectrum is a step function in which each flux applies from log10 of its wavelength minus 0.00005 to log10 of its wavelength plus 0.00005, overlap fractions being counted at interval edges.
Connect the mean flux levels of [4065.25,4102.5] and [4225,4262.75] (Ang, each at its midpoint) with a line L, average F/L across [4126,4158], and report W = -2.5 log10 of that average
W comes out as 0.09 mag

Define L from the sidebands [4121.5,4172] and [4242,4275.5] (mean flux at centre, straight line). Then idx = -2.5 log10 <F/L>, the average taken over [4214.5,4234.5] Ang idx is 0.04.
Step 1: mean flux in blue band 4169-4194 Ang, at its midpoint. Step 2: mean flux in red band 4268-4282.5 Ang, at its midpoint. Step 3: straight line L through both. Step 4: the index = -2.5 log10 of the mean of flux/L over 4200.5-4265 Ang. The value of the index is -0.10 mag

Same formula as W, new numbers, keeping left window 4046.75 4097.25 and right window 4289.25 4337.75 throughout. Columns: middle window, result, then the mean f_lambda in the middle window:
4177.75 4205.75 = 0.09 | 14.2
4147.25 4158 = 0.16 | 13.3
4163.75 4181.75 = 0.10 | 14.1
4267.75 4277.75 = 0.05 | 14.9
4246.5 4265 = -0.09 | 16.8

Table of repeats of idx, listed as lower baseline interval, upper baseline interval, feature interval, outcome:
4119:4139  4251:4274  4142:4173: 0.11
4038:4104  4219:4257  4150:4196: 0.09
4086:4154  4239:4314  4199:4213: 0.01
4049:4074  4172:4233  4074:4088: -0.05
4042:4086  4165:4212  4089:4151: 0.00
